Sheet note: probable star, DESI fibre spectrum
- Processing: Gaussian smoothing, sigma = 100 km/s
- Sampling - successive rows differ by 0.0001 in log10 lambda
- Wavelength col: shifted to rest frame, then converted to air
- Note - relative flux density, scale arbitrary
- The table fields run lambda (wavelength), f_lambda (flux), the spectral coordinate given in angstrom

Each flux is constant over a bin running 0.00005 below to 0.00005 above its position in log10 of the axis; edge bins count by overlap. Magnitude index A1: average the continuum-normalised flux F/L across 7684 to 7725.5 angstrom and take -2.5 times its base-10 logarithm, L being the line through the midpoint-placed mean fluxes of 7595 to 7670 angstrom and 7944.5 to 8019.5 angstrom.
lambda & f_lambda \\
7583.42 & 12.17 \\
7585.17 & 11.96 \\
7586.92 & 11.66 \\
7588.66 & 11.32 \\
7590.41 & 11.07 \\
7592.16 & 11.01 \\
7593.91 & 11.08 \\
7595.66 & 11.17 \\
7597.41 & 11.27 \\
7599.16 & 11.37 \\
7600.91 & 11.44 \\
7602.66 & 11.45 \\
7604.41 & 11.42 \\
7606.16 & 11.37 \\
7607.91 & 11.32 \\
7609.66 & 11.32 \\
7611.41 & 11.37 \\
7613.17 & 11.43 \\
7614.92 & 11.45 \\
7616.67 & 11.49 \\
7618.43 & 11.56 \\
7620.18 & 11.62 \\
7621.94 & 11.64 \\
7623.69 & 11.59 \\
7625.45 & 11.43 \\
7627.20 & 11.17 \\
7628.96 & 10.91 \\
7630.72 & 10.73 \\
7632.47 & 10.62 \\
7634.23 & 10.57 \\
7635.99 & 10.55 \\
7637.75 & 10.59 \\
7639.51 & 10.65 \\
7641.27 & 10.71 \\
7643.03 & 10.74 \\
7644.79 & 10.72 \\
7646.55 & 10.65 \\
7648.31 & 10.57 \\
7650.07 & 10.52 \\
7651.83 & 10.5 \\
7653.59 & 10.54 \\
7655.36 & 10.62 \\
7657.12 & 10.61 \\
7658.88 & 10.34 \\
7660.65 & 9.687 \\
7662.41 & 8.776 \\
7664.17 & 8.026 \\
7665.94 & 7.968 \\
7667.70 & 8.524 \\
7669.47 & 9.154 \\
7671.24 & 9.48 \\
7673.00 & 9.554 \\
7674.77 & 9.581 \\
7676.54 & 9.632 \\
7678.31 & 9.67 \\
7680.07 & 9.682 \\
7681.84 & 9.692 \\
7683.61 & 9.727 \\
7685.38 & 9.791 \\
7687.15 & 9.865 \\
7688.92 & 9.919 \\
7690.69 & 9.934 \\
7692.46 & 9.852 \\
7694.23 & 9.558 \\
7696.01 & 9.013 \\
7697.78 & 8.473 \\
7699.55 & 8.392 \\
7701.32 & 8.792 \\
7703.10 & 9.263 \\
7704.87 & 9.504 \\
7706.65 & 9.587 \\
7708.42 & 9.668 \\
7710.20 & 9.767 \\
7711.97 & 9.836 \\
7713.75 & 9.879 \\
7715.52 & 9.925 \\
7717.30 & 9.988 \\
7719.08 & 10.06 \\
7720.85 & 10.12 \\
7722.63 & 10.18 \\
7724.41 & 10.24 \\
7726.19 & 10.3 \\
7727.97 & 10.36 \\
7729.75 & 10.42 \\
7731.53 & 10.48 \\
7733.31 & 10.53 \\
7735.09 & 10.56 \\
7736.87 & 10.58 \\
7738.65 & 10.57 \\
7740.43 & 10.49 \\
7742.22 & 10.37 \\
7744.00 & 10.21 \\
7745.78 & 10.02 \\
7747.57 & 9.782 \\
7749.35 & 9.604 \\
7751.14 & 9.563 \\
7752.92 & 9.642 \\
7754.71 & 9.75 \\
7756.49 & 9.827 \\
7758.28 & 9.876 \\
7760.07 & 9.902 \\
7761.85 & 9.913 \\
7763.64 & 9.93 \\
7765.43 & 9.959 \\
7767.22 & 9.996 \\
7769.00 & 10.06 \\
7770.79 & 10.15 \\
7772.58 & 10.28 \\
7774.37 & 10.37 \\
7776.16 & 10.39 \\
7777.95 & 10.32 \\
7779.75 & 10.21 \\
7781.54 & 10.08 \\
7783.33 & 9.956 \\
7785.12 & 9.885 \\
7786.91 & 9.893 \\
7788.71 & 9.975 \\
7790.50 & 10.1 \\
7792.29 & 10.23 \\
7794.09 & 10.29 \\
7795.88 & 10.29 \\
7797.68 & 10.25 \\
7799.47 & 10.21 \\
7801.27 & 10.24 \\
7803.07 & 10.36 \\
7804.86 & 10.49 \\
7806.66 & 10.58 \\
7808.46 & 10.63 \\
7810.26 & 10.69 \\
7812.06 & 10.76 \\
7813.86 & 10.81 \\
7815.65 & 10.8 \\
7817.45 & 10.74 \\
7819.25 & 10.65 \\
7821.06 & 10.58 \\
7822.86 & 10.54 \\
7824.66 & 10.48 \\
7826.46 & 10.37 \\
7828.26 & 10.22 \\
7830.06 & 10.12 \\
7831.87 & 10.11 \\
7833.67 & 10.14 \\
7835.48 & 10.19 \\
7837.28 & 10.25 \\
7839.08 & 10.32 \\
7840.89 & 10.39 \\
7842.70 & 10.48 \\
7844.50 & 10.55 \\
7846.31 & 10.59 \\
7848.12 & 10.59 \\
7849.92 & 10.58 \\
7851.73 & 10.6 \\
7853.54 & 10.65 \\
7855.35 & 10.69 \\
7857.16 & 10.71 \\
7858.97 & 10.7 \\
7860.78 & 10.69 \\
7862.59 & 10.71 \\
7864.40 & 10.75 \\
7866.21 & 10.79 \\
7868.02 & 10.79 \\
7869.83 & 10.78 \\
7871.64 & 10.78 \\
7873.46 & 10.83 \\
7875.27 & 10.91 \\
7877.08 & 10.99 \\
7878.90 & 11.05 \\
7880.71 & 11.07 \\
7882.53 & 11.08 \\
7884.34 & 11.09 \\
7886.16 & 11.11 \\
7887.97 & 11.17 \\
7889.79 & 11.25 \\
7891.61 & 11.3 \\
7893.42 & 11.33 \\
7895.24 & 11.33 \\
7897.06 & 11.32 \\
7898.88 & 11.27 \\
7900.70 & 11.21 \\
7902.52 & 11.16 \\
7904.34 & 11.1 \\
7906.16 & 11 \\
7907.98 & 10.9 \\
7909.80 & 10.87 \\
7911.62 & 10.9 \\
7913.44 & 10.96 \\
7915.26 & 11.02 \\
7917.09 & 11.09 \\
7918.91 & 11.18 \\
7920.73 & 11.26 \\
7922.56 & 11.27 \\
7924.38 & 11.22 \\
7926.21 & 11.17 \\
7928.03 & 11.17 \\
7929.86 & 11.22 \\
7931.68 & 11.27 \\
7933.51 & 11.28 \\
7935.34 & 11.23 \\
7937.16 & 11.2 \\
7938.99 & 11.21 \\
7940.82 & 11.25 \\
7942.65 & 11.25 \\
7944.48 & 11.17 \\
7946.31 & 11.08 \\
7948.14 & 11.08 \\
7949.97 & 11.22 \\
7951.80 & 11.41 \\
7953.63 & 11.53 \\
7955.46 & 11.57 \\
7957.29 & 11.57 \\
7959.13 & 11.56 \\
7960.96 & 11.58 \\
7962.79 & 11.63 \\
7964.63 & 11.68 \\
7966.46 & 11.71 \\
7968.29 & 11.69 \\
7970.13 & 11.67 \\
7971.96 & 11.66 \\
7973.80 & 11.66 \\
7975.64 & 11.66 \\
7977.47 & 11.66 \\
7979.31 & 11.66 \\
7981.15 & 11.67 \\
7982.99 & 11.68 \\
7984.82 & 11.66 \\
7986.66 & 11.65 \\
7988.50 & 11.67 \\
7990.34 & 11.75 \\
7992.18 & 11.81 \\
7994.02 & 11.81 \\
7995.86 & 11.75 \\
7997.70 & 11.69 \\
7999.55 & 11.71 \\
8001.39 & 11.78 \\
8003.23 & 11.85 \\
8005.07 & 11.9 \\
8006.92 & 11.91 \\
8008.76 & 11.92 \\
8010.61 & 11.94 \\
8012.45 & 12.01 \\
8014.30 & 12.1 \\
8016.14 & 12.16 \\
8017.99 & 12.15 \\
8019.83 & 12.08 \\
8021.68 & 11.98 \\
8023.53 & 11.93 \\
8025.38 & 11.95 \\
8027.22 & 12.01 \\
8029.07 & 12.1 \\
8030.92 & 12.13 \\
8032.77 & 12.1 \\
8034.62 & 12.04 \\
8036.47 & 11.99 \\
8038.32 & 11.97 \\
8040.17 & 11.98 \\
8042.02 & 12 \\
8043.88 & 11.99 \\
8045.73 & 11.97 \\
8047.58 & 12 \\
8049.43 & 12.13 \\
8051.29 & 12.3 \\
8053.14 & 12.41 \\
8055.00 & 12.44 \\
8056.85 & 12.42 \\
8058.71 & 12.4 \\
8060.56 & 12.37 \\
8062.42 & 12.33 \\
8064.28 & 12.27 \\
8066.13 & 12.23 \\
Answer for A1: 0.13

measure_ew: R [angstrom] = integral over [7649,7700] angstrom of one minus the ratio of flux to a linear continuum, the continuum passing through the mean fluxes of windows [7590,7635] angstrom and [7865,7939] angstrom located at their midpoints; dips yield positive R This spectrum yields 7.6 angstrom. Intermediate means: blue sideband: 11.3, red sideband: 11.1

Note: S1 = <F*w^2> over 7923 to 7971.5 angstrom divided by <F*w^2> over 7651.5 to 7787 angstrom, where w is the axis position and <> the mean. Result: 1.23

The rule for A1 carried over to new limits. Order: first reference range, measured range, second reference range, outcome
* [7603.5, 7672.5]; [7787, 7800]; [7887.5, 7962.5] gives 0.08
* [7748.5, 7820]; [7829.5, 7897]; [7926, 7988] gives 0.00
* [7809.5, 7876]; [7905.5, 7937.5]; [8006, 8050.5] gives 0.01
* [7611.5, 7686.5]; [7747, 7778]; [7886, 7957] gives 0.08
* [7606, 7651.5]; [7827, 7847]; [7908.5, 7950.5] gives 0.08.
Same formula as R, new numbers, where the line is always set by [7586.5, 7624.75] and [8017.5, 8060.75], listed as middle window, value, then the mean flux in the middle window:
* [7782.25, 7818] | 4.14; 10.4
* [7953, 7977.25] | 0.73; 11.6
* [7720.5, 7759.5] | 4.88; 10.2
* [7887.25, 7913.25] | 1.61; 11.1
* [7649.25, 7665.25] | 2.14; 9.93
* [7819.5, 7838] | 2.27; 10.3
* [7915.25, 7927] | 0.72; 11.2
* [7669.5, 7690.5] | 3.34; 9.68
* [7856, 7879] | 2.00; 10.8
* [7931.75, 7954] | 1.33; 11.2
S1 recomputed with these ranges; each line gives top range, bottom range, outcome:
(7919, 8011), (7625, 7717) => 1.26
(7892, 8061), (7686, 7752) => 1.26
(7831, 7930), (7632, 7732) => 1.16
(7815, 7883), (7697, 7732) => 1.13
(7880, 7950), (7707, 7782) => 1.15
